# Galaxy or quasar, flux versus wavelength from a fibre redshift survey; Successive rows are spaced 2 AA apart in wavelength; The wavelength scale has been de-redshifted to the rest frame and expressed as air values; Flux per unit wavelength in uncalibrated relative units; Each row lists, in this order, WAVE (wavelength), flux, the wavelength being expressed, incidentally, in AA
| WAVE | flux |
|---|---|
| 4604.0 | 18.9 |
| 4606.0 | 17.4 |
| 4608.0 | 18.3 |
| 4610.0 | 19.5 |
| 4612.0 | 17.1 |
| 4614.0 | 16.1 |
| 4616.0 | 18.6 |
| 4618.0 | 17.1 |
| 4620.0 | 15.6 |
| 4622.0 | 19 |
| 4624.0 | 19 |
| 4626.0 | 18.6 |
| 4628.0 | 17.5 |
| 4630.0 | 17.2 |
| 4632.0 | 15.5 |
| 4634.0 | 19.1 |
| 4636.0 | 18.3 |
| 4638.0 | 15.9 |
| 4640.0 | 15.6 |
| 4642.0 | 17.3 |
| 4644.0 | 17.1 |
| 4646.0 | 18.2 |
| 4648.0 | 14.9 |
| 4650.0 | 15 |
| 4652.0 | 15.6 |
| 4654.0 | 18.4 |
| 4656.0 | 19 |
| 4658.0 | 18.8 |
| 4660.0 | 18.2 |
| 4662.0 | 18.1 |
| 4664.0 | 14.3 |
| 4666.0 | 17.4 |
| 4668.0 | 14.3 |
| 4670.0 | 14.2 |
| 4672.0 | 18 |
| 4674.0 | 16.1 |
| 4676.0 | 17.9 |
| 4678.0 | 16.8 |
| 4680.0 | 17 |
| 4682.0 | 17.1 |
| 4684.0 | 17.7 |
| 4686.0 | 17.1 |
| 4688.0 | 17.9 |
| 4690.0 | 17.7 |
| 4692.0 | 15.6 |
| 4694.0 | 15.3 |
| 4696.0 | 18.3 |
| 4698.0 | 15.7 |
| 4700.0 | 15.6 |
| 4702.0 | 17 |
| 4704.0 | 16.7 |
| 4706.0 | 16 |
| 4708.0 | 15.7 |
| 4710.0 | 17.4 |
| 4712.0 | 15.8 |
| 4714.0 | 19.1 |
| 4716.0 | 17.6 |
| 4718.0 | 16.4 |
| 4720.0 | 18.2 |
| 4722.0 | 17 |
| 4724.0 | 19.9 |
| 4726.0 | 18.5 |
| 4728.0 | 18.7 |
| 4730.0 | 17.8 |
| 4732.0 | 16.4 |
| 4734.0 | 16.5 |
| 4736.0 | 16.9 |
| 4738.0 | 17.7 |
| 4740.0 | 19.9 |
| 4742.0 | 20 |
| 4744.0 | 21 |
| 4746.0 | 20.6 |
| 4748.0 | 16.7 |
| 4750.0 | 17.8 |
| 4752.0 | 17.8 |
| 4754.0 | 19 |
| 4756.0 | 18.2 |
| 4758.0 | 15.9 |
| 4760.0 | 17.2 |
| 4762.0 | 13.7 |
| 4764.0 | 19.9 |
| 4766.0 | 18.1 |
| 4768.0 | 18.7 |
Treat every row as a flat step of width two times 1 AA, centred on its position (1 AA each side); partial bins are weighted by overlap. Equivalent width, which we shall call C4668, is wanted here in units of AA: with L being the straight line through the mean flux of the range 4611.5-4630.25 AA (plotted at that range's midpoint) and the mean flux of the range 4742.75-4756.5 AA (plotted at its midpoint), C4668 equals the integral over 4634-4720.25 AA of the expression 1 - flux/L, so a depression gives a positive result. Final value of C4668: 6.0 AA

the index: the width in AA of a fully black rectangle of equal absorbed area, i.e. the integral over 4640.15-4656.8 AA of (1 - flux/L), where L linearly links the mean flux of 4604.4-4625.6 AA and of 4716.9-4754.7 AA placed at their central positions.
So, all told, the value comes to 1.0 AA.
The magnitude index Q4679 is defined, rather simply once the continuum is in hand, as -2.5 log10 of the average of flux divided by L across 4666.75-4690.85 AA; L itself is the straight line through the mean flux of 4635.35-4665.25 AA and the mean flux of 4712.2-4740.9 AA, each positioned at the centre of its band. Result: 0.03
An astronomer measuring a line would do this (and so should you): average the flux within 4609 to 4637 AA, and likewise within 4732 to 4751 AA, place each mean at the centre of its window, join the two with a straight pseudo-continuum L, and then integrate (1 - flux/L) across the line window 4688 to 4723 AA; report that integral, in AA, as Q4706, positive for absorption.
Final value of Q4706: 2.7 AA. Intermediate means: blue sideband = 17.7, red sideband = 18.5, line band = 16.8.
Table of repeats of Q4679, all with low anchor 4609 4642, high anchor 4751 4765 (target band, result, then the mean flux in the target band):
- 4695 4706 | 0.053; 16.6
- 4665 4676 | 0.082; 16.2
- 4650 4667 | 0.008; 17.3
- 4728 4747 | -0.069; 18.5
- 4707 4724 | 0.006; 17.3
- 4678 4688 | 0.012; 17.2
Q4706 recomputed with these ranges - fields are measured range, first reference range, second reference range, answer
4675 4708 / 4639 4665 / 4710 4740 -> 1.03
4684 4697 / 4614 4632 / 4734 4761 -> 0.68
